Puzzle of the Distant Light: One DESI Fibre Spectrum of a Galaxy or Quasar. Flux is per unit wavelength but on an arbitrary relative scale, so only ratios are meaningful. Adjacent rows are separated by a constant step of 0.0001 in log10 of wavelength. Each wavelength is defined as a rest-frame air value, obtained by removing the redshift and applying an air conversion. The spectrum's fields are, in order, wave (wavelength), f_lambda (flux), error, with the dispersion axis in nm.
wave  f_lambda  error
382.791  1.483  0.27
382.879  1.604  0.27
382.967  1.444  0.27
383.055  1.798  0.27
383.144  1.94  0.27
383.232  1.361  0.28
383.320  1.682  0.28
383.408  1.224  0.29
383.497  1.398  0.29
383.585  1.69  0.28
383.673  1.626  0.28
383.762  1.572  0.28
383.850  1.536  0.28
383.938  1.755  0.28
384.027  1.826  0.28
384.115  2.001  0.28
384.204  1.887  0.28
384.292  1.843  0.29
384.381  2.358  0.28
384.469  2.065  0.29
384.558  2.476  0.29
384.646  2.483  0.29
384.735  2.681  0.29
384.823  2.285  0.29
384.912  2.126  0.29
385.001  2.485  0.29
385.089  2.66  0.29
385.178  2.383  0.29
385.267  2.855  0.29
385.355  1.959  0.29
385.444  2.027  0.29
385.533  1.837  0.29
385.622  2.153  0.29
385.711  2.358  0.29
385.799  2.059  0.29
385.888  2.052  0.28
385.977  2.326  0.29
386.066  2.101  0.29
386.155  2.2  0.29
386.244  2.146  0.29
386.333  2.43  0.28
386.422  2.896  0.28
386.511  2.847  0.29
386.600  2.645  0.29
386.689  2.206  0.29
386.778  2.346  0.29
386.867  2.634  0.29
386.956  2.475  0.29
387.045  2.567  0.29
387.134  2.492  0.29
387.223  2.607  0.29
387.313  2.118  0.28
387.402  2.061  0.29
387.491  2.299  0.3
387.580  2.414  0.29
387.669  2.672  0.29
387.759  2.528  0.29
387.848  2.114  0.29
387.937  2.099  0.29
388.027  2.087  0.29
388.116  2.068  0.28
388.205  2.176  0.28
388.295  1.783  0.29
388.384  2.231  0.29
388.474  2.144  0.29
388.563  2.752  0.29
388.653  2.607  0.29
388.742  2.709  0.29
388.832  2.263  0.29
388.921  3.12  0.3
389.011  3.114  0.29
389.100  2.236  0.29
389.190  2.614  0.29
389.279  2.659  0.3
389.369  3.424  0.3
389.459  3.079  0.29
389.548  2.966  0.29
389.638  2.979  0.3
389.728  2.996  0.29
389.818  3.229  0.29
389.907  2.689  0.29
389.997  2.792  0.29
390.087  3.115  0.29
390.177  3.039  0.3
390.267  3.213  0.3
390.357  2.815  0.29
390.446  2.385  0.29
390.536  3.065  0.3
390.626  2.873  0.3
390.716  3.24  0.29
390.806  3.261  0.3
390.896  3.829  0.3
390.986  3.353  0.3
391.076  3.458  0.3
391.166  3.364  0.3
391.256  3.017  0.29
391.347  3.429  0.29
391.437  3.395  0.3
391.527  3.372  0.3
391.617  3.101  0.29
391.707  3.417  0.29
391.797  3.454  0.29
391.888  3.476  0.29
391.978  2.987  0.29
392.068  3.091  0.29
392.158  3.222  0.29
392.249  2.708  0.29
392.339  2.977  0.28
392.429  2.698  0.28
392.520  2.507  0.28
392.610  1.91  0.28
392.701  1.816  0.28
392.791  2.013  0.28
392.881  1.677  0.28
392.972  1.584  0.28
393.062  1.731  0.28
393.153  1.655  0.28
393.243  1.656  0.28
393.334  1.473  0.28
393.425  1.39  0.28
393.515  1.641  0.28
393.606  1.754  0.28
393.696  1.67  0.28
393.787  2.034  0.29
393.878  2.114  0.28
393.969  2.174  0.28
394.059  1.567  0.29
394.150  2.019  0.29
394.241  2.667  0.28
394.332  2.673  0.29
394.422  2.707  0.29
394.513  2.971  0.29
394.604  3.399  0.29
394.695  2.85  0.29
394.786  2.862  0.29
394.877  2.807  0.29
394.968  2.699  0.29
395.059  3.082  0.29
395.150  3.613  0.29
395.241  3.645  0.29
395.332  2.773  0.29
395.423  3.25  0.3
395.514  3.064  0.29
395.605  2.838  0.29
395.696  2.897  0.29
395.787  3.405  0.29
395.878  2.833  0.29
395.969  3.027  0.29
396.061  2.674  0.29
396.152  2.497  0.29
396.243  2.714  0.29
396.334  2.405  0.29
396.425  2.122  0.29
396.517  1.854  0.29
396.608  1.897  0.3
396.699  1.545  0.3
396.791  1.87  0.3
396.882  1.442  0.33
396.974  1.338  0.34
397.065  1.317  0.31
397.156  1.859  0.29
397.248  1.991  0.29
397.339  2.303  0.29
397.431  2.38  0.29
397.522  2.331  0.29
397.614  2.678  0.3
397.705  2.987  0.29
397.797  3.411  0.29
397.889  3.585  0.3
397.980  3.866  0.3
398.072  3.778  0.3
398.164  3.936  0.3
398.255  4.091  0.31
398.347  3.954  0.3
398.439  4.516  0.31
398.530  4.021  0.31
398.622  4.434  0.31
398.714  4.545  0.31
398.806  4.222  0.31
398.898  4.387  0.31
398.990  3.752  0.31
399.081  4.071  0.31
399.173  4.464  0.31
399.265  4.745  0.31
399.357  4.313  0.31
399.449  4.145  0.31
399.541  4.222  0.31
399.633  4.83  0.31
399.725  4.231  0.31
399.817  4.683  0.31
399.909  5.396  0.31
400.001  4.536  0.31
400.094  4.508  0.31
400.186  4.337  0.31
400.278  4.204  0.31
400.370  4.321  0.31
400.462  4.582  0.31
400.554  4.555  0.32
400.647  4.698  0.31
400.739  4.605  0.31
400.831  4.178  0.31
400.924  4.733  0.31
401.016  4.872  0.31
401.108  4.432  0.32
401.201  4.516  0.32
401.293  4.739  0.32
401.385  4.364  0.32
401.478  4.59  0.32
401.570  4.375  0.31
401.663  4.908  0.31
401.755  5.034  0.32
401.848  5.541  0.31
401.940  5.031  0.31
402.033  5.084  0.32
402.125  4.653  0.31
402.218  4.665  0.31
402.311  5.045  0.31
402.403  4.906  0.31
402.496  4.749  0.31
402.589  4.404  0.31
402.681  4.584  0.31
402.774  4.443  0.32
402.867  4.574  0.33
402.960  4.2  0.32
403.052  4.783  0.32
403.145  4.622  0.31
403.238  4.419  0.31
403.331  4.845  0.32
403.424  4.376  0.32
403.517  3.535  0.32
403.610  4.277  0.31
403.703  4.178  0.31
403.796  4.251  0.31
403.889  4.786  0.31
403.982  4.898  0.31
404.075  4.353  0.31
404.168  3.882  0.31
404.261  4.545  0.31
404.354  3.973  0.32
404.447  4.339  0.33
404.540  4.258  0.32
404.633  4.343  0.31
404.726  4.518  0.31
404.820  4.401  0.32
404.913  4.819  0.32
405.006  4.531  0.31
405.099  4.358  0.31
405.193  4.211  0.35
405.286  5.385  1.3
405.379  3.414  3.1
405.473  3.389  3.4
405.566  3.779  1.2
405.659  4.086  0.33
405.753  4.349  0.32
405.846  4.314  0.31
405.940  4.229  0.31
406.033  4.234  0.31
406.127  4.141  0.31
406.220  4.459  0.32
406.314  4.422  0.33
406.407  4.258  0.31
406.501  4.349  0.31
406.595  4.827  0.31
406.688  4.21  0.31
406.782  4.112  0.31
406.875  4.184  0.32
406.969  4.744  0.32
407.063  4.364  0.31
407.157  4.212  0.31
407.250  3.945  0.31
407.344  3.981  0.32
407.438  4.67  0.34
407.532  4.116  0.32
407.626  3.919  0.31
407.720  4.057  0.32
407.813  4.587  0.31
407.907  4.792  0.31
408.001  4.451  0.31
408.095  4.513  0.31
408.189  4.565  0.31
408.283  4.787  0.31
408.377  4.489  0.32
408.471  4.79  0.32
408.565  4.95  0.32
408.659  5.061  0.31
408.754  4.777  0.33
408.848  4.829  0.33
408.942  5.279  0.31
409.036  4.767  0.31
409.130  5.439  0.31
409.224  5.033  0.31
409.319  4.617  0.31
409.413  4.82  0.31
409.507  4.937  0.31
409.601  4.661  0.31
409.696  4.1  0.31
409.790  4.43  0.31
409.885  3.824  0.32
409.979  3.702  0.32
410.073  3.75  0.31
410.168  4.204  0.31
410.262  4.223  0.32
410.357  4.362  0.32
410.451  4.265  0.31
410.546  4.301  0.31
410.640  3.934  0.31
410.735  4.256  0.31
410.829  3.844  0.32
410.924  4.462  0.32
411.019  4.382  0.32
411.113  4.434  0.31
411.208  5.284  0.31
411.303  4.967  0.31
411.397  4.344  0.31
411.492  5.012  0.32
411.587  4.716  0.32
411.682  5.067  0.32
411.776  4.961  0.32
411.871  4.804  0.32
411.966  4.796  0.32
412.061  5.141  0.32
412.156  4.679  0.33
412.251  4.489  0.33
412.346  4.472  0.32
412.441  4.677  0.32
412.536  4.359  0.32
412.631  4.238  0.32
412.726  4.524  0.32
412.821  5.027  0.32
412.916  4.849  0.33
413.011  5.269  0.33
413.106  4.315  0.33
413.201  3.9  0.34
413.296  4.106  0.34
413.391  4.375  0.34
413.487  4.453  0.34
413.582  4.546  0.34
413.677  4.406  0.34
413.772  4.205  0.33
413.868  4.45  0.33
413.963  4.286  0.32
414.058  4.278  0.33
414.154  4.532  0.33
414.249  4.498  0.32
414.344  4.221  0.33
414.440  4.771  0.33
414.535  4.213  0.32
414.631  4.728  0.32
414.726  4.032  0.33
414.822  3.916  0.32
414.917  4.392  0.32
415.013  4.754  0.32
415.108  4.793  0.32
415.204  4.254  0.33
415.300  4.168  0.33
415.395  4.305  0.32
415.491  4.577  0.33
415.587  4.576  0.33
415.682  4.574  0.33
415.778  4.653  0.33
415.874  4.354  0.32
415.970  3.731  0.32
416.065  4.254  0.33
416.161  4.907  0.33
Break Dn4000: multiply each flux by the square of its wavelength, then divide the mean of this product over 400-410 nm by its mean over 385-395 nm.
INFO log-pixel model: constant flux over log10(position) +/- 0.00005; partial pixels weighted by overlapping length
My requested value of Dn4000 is 1.9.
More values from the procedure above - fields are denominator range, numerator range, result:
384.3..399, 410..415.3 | 1.87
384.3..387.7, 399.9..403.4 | 2.14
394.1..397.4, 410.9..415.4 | 1.94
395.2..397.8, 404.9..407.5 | 1.84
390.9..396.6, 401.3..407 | 1.78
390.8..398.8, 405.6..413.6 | 1.77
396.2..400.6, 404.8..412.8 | 1.34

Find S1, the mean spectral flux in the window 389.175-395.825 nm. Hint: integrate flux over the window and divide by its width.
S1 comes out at 2.75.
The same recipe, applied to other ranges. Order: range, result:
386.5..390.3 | 2.58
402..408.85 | 4.42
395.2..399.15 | 3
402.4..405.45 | 4.41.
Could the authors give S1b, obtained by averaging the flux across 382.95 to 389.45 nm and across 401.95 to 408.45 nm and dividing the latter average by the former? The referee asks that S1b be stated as 2.0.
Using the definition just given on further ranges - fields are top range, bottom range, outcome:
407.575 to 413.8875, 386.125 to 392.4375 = 1.64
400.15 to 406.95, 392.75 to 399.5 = 1.59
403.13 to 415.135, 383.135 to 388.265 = 2.04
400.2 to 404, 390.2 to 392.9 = 1.54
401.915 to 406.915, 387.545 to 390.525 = 1.66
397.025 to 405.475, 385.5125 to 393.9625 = 1.66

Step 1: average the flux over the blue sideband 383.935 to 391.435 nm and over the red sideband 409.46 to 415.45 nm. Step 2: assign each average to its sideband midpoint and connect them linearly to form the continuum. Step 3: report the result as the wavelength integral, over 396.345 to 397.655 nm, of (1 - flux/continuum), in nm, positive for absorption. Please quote 0.54 nm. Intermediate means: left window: 2.56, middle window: 1.93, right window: 4.45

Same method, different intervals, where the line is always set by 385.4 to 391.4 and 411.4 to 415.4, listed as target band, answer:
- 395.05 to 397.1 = 0.433 nm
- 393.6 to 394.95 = 0.278 nm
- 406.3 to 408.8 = -0.226 nm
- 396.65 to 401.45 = -0.489 nm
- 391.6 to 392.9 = 0.073 nm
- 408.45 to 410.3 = -0.173 nm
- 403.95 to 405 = -0.149 nm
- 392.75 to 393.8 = 0.462 nm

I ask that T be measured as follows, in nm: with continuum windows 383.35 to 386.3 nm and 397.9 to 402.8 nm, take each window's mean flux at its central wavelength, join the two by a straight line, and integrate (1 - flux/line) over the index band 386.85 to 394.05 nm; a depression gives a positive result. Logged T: 0.78 nm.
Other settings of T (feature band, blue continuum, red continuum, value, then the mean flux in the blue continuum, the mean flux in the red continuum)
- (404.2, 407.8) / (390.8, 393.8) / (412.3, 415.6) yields -0.498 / 2.59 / 4.44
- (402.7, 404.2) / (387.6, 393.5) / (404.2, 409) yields -0.129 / 2.68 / 4.4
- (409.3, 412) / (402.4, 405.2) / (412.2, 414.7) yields -0.004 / 4.43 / 4.47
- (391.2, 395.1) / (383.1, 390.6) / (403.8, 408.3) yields 0.644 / 2.36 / 4.33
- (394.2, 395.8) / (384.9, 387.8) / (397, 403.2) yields 0.235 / 2.36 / 4.2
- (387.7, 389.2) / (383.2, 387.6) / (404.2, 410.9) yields 0.056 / 2.17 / 4.39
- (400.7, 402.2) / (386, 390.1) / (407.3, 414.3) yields -0.411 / 2.53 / 4.53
